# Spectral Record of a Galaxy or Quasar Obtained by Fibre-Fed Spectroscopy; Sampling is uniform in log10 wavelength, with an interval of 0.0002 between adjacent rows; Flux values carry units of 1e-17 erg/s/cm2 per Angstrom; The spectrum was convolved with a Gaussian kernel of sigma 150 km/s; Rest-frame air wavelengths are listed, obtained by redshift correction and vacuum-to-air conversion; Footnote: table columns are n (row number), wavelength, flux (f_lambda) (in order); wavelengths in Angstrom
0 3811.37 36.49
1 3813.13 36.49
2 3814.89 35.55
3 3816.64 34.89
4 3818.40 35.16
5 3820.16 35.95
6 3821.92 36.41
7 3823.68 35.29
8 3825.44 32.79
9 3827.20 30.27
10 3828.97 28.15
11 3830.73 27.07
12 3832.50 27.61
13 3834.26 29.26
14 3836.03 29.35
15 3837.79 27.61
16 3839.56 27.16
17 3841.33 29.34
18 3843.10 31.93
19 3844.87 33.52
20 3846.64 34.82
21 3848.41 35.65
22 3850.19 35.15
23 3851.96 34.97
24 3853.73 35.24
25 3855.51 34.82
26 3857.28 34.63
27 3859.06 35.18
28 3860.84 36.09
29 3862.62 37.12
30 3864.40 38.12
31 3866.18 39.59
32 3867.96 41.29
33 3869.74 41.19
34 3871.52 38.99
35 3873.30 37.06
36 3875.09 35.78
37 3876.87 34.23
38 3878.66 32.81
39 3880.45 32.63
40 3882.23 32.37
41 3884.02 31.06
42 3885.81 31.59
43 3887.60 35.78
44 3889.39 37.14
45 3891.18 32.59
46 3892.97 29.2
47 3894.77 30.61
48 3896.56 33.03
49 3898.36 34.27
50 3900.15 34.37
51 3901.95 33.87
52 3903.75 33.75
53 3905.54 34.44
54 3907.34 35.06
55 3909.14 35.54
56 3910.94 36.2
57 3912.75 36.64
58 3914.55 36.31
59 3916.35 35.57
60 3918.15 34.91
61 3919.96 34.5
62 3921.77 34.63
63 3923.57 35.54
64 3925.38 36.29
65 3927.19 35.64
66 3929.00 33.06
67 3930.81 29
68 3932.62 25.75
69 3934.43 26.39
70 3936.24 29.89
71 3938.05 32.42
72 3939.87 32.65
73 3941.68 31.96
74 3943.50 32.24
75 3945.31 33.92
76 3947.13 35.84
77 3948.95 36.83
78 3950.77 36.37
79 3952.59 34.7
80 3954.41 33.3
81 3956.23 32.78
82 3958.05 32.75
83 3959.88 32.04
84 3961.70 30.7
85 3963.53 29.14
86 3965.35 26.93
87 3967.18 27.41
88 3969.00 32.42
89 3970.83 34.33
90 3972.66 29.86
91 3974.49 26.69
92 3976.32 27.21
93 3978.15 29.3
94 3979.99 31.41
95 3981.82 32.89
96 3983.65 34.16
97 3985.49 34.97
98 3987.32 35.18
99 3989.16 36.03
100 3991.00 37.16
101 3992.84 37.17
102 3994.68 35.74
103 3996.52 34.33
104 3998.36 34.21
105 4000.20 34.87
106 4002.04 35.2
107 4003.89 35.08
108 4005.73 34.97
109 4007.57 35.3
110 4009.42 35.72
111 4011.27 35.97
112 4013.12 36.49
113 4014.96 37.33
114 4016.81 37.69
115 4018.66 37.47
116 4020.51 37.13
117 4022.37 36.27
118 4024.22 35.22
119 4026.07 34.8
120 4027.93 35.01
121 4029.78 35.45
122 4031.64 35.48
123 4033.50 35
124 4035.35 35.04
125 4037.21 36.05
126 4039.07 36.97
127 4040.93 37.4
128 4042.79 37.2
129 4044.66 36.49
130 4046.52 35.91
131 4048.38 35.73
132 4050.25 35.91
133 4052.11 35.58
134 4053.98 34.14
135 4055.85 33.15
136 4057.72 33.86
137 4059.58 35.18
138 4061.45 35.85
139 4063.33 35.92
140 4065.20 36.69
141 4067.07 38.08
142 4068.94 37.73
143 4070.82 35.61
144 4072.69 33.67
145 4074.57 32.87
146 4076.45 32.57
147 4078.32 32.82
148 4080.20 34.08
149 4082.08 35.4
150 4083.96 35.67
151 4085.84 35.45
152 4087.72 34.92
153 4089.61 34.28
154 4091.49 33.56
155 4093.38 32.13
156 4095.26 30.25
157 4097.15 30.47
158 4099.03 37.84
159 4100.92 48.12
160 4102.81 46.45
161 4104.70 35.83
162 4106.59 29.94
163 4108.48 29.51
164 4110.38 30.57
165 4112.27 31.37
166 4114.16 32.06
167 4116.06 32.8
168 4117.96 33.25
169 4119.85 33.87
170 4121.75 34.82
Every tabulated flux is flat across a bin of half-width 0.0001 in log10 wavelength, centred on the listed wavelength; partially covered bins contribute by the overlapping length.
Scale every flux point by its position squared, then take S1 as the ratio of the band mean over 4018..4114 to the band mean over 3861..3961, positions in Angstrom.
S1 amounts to 1.1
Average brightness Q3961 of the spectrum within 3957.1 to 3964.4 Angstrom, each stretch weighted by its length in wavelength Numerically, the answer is 31.2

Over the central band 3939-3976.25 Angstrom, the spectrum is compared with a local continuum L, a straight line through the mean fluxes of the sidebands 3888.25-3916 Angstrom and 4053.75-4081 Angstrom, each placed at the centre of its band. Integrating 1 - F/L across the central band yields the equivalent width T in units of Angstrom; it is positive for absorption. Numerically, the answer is 2.6 Angstrom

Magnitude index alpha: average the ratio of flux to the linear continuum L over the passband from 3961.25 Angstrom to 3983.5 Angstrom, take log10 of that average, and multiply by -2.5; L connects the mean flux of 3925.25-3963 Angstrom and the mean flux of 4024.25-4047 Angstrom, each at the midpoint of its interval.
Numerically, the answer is 0.121 mag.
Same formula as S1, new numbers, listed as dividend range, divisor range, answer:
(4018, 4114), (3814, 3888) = 1.16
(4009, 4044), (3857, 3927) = 1.10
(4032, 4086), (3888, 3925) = 1.11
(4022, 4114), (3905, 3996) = 1.13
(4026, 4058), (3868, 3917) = 1.11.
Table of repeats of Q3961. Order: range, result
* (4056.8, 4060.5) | 34.6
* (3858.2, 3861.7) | 35.6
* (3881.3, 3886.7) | 31.7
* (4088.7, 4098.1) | 32.2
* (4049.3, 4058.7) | 34.5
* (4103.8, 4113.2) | 31.4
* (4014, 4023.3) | 37.2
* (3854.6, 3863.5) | 35.5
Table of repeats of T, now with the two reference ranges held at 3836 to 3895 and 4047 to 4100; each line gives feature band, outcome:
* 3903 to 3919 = -0.5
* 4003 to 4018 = -0.7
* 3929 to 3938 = 1.5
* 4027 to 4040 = -0.4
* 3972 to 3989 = 1.5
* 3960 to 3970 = 1.4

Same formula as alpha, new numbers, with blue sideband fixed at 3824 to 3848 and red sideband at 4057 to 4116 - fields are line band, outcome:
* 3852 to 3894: -0.15 mag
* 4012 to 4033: -0.08 mag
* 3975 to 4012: -0.04 mag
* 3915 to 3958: -0.04 mag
